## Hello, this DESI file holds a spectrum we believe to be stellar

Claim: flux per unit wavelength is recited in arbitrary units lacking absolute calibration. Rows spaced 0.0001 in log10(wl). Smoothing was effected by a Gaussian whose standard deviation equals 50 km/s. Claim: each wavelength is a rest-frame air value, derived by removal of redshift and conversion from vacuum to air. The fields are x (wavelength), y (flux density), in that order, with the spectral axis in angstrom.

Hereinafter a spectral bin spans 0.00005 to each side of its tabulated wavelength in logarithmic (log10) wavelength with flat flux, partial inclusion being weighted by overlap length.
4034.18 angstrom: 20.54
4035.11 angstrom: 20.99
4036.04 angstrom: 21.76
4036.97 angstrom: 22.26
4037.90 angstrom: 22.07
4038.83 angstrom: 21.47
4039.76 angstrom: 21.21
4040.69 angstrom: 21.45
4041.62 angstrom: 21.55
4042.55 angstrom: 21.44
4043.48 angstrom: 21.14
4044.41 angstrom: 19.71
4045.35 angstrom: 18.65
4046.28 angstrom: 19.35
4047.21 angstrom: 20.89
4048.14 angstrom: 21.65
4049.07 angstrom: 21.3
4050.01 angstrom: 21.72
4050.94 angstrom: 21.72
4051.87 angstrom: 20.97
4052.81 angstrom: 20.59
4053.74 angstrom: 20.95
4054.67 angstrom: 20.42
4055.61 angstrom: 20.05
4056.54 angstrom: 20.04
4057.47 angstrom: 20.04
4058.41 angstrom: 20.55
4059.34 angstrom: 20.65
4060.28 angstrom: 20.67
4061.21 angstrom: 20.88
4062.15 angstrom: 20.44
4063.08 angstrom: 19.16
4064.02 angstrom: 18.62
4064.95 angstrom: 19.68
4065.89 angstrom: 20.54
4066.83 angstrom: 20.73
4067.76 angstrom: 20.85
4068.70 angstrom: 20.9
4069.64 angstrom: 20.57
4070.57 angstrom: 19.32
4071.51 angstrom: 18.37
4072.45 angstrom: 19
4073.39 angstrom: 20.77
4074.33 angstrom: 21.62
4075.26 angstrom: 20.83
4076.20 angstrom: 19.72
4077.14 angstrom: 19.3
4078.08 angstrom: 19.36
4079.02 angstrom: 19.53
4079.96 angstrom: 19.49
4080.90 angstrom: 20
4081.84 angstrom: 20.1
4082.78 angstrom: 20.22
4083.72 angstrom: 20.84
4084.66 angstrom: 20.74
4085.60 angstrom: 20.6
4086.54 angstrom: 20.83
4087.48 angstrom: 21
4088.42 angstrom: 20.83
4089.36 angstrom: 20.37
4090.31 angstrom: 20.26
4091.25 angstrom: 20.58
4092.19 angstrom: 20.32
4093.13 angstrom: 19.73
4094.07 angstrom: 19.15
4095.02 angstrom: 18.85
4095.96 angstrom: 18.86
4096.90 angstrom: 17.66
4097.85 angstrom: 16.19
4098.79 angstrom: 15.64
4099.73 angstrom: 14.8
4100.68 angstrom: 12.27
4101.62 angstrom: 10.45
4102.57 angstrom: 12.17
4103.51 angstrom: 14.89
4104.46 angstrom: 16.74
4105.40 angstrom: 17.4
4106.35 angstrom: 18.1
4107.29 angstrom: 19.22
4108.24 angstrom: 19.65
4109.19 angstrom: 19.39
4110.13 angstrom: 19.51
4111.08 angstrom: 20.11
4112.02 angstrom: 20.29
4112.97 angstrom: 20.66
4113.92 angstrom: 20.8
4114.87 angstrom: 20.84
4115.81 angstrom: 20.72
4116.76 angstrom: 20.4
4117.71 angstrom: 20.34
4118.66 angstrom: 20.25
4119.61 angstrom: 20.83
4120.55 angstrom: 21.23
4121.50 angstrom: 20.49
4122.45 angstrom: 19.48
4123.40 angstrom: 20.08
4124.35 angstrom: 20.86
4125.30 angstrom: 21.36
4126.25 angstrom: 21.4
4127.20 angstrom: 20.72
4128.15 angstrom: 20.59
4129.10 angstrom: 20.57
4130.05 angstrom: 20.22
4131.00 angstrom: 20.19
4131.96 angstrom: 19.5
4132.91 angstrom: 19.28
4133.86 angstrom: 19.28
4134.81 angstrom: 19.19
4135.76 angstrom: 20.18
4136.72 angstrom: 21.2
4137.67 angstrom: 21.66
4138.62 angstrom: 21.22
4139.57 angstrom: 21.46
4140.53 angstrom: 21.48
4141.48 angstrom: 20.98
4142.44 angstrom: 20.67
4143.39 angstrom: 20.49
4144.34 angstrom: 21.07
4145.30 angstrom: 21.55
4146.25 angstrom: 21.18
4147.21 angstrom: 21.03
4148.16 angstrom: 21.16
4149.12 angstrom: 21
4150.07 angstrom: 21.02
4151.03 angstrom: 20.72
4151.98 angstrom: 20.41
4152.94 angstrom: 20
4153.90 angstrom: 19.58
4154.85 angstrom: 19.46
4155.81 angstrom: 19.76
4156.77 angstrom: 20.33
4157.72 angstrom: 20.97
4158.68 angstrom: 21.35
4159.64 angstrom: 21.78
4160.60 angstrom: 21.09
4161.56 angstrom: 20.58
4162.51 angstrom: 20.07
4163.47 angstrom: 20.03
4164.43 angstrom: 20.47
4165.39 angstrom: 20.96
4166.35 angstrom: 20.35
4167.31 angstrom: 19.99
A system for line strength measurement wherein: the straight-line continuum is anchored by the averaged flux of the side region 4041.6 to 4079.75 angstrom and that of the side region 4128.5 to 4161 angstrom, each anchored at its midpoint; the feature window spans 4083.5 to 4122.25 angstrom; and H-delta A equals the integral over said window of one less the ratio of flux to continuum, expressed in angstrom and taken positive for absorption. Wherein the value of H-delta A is 3.0 angstrom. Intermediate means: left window 20.3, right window 20.6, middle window 18.9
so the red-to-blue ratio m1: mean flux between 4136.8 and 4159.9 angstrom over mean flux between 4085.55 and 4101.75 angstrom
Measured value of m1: 1.1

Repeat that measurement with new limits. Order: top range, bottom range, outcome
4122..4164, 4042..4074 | 1.01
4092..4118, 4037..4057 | 0.86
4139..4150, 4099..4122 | 1.15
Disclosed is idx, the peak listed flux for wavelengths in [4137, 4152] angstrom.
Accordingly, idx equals 21.66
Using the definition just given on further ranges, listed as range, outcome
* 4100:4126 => 21.36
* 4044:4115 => 21.72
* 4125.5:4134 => 21.4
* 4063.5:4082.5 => 21.62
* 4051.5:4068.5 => 20.97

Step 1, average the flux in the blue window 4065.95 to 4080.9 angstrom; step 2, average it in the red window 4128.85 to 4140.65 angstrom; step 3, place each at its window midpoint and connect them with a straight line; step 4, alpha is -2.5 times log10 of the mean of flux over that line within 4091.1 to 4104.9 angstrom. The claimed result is 0.22 mag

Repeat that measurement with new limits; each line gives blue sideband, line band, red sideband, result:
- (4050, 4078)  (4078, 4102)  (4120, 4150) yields 0.09 mag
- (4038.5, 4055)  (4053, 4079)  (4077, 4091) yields 0.02 mag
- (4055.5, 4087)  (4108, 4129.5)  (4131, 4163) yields 0.00 mag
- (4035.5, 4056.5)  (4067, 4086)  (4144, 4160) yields 0.04 mag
